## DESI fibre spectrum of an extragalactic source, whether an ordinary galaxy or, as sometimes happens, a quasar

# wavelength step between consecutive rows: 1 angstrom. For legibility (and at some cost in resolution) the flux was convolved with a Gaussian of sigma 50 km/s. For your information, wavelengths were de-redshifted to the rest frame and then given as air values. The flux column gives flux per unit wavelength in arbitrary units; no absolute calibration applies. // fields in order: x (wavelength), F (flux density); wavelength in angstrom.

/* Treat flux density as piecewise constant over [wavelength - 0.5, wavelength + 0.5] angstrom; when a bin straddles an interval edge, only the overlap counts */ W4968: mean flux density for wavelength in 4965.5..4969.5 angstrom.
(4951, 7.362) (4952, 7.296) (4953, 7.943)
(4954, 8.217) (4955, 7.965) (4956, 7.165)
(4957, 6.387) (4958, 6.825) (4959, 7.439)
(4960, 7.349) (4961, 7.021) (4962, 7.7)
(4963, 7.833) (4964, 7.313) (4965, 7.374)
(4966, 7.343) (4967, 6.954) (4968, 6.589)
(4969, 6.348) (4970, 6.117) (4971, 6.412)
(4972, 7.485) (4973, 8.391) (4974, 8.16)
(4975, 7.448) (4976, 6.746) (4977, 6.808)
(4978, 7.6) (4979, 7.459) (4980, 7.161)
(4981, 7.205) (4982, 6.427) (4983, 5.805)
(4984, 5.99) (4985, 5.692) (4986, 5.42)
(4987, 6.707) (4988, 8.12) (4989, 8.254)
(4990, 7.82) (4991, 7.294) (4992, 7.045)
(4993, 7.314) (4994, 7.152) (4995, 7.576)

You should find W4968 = 6.81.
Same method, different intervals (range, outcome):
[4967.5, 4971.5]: 6.37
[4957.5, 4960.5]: 7.2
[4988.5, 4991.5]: 7.79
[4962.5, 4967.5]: 7.36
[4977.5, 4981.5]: 7.36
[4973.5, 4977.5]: 7.29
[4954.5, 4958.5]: 7.09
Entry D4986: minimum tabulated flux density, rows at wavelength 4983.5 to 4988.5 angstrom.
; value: 5.42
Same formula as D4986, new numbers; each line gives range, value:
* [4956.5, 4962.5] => 6.387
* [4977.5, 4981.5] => 7.161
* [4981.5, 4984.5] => 5.805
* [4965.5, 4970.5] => 6.117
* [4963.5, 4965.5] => 7.313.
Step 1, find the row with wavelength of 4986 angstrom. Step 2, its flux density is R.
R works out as 5.42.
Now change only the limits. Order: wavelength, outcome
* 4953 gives 7.943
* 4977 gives 6.808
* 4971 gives 6.412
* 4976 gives 6.746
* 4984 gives 5.99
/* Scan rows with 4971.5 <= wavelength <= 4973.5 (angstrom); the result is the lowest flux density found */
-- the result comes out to 7.485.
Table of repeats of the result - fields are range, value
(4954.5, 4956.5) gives 7.165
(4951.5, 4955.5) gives 7.296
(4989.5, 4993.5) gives 7.045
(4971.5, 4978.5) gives 6.746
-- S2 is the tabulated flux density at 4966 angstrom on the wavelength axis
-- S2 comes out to 7.343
